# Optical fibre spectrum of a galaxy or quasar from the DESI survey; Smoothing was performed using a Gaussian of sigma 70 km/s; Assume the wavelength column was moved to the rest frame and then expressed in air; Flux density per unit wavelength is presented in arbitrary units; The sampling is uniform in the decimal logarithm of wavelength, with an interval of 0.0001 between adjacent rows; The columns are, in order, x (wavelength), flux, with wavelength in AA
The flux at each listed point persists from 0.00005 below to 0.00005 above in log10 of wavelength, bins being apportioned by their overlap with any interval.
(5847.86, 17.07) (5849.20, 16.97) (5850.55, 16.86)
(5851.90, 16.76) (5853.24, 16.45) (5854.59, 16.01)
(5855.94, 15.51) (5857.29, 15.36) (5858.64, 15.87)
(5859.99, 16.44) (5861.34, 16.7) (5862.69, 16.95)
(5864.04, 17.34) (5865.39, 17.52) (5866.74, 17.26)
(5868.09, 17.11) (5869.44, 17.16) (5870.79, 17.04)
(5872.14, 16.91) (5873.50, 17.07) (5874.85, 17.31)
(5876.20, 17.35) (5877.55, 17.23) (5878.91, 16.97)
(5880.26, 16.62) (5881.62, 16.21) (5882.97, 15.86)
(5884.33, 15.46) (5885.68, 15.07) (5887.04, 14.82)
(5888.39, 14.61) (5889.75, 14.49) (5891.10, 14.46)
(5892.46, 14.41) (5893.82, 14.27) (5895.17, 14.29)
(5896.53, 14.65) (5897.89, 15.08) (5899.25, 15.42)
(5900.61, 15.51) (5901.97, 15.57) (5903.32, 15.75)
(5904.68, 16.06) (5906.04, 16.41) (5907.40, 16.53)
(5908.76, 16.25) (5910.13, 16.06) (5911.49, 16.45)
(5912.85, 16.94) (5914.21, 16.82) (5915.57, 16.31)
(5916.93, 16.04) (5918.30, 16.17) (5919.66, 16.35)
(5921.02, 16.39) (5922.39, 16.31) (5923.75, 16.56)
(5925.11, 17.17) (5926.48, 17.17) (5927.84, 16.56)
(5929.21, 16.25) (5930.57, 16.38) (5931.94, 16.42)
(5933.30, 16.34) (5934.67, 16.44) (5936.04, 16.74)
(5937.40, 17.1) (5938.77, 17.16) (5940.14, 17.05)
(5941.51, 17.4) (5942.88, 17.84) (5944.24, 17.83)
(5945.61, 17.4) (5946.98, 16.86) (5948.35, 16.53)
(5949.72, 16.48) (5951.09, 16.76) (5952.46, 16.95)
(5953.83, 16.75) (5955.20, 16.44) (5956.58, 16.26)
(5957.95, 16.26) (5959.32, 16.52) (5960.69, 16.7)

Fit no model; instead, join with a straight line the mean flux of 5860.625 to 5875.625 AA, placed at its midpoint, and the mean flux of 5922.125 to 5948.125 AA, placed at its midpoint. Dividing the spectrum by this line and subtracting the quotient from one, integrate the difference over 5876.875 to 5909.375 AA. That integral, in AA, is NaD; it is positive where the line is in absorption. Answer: 2.9 AA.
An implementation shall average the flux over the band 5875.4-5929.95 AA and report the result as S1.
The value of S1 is 15.9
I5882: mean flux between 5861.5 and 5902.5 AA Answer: 16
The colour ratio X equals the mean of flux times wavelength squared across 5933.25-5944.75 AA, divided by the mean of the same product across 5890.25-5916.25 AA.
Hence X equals 1.1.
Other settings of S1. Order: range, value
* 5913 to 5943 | 16.7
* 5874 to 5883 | 16.9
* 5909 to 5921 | 16.4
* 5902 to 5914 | 16.3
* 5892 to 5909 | 15.4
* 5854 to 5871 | 16.6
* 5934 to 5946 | 17.2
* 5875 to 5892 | 15.8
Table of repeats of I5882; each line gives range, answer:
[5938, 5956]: 17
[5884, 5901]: 14.8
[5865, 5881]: 17.1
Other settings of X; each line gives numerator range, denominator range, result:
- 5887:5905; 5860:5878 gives 0.88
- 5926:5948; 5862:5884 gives 1.02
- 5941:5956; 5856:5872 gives 1.04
